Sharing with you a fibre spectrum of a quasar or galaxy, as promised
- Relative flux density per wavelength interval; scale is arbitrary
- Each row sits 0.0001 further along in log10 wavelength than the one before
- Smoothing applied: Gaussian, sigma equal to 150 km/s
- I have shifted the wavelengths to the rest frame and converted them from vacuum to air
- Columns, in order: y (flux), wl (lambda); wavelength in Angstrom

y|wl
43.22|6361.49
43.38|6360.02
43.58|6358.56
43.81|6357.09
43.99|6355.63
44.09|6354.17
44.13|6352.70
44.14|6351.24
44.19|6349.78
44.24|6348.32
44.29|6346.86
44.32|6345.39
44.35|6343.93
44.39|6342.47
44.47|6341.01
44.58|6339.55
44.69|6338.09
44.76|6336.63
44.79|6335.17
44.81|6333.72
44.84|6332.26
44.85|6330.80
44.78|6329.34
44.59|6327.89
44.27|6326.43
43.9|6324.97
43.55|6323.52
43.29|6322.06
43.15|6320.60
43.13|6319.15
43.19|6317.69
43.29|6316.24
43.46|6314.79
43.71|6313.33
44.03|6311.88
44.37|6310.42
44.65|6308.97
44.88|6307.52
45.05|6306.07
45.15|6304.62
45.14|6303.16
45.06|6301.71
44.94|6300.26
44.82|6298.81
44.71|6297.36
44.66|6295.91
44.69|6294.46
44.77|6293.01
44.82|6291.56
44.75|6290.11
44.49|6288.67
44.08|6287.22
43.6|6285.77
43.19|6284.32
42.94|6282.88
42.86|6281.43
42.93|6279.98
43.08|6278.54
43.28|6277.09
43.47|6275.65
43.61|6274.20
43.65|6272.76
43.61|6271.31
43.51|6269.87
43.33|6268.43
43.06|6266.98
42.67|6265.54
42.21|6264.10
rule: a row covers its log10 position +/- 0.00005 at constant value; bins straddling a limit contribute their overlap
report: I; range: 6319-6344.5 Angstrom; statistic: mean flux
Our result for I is 44.3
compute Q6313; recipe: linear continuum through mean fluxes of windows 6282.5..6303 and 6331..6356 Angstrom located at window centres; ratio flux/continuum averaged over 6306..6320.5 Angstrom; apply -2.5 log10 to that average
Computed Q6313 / 0.01 mag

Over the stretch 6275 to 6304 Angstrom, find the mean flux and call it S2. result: 44.1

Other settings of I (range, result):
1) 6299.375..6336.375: 44.3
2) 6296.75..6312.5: 44.8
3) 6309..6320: 43.7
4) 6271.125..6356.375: 44.2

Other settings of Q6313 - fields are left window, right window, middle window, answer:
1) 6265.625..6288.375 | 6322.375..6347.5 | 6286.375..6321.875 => -0.01 mag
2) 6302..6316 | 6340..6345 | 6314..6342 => 0.01 mag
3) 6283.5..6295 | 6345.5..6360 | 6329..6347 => -0.01 mag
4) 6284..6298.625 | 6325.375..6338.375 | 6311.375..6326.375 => 0.03 mag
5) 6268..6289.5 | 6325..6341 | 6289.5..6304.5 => -0.02 mag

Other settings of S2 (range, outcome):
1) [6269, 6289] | 43.4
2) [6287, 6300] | 44.7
